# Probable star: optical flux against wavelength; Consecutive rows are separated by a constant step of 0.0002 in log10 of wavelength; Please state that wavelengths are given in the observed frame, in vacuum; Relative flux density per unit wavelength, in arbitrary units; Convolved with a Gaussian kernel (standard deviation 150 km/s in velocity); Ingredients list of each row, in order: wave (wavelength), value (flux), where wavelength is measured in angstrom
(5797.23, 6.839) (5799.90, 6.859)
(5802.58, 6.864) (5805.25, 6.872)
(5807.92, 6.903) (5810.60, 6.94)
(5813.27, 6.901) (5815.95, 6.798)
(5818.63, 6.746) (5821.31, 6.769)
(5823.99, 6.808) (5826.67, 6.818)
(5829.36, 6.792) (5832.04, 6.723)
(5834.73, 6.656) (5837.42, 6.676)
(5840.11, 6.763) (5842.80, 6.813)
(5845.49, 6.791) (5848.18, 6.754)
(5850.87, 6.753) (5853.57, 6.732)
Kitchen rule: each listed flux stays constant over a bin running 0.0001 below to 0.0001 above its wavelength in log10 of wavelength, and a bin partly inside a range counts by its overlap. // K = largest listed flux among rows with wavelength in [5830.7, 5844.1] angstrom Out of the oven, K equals 6.813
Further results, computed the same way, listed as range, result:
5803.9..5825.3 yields 6.94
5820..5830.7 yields 6.818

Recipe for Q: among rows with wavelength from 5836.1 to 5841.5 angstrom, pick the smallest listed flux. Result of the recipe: 6.676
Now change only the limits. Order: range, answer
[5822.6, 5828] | 6.808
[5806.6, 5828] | 6.746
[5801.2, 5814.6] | 6.864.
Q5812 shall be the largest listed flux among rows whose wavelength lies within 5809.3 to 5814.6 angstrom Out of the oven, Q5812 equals 6.94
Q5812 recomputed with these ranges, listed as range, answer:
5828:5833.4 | 6.792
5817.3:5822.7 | 6.769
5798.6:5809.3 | 6.903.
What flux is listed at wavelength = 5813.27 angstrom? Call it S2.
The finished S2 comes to 6.901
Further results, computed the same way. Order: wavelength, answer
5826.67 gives 6.818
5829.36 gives 6.792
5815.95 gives 6.798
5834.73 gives 6.656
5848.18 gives 6.754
